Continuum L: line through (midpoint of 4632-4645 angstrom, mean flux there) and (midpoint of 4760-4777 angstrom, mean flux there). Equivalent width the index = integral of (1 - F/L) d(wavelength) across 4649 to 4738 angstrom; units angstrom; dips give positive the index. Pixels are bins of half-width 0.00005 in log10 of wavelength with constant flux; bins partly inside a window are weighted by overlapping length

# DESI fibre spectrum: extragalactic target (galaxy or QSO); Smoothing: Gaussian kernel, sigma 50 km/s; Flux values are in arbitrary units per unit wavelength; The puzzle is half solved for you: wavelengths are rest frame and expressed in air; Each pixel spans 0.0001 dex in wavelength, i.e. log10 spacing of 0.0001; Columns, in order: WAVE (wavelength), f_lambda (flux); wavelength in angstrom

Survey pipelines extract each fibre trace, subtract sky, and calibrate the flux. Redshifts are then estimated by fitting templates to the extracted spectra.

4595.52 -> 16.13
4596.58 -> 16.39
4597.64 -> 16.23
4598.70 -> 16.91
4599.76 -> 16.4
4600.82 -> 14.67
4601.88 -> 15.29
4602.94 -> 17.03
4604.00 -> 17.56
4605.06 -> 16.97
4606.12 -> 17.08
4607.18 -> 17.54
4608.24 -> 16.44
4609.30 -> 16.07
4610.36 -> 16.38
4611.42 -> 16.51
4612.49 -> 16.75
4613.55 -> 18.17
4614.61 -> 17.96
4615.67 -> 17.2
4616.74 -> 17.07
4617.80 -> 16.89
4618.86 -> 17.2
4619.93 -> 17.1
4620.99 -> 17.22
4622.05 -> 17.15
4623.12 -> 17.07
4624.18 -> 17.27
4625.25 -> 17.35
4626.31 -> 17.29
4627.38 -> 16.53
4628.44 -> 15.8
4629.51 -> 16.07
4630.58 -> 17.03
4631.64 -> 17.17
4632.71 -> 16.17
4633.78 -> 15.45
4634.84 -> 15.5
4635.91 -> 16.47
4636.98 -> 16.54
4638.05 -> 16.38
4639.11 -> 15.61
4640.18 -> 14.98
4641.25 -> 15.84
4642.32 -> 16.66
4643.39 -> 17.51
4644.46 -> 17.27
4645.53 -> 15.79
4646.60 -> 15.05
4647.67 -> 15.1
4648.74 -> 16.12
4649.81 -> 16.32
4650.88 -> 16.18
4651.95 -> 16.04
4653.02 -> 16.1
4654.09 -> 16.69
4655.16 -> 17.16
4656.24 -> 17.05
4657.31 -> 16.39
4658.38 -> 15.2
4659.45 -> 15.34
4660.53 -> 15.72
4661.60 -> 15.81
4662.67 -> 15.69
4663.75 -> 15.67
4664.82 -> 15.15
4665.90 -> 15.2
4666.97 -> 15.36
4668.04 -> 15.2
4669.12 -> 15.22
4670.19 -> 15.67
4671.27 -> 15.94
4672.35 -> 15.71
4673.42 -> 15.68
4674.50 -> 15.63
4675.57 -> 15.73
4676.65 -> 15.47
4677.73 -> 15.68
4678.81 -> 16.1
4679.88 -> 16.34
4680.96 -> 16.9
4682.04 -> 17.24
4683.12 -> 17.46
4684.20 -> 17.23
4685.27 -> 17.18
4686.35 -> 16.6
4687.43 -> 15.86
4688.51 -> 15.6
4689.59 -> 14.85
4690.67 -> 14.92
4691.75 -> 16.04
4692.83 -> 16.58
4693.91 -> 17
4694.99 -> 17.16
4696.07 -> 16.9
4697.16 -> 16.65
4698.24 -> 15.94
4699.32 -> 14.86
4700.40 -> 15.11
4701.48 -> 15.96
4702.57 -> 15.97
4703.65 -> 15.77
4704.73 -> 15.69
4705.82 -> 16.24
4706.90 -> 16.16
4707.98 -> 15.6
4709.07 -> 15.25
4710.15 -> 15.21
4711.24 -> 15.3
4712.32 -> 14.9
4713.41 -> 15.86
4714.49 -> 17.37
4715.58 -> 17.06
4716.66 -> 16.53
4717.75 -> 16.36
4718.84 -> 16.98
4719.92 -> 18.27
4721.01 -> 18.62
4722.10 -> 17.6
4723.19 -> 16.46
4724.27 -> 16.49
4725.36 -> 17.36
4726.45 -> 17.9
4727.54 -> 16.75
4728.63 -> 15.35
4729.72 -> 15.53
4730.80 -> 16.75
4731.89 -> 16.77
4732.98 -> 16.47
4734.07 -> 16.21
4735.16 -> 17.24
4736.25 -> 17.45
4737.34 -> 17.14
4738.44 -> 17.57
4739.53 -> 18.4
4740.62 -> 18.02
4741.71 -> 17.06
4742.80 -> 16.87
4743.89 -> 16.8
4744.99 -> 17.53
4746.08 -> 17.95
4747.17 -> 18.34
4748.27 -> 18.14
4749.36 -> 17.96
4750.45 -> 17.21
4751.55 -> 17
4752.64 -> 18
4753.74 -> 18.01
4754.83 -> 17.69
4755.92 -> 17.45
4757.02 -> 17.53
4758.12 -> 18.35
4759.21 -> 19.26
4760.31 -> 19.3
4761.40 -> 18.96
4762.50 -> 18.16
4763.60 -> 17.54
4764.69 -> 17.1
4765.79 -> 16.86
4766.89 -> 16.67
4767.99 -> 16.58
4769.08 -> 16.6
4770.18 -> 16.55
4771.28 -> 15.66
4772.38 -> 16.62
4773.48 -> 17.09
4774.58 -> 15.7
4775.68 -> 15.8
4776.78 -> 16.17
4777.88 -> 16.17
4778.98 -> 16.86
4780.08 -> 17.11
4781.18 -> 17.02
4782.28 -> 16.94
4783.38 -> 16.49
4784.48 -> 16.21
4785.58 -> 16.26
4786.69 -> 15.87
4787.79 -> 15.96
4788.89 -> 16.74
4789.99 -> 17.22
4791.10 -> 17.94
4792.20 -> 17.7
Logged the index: 1.6 angstrom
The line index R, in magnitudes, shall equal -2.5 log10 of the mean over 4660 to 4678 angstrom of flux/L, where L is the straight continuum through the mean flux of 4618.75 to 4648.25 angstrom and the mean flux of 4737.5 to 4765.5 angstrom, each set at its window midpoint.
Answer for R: 0.087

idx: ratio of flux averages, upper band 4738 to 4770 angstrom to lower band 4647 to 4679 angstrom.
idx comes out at 1.12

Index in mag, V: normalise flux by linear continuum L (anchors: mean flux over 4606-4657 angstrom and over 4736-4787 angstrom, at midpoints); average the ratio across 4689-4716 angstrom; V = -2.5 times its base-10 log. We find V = 0.07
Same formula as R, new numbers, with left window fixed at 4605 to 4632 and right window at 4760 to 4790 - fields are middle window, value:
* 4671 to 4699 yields 0.04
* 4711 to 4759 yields -0.02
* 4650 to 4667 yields 0.06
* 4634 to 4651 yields 0.06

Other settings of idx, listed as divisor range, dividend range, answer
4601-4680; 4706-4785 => 1.04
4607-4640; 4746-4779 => 1.04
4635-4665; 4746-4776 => 1.08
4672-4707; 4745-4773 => 1.09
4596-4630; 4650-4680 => 0.94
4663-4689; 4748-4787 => 1.07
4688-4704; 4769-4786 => 1.03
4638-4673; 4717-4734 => 1.06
